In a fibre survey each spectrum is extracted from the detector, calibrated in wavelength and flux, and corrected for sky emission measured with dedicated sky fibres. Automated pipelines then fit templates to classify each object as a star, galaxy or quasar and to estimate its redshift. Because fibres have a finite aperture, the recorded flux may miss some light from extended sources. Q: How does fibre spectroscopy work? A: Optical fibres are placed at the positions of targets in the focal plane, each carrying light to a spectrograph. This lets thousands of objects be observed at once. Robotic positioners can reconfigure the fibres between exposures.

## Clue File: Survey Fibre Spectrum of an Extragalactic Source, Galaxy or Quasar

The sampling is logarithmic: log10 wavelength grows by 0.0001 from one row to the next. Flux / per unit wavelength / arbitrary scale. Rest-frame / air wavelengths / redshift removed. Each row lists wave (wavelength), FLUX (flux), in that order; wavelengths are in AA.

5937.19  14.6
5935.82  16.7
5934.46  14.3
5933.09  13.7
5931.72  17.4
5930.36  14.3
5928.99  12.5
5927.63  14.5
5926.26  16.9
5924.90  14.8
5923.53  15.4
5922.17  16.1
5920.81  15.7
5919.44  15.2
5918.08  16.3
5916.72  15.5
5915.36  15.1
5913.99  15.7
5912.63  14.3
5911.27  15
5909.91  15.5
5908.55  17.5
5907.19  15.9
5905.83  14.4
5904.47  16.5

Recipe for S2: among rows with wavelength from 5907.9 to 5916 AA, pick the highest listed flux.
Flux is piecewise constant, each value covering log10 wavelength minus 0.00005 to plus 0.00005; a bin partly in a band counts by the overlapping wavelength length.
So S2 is 17.5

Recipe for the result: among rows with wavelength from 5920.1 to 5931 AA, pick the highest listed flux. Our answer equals 16.9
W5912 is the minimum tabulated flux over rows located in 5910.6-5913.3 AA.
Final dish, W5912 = 14.3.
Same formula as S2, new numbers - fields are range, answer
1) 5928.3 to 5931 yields 14.3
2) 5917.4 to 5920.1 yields 16.3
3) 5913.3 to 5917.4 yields 15.7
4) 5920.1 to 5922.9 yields 16.1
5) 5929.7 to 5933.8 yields 17.4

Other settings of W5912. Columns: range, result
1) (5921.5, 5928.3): 14.5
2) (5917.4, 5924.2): 15.2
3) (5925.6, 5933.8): 12.5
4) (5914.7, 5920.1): 15.1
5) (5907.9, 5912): 15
